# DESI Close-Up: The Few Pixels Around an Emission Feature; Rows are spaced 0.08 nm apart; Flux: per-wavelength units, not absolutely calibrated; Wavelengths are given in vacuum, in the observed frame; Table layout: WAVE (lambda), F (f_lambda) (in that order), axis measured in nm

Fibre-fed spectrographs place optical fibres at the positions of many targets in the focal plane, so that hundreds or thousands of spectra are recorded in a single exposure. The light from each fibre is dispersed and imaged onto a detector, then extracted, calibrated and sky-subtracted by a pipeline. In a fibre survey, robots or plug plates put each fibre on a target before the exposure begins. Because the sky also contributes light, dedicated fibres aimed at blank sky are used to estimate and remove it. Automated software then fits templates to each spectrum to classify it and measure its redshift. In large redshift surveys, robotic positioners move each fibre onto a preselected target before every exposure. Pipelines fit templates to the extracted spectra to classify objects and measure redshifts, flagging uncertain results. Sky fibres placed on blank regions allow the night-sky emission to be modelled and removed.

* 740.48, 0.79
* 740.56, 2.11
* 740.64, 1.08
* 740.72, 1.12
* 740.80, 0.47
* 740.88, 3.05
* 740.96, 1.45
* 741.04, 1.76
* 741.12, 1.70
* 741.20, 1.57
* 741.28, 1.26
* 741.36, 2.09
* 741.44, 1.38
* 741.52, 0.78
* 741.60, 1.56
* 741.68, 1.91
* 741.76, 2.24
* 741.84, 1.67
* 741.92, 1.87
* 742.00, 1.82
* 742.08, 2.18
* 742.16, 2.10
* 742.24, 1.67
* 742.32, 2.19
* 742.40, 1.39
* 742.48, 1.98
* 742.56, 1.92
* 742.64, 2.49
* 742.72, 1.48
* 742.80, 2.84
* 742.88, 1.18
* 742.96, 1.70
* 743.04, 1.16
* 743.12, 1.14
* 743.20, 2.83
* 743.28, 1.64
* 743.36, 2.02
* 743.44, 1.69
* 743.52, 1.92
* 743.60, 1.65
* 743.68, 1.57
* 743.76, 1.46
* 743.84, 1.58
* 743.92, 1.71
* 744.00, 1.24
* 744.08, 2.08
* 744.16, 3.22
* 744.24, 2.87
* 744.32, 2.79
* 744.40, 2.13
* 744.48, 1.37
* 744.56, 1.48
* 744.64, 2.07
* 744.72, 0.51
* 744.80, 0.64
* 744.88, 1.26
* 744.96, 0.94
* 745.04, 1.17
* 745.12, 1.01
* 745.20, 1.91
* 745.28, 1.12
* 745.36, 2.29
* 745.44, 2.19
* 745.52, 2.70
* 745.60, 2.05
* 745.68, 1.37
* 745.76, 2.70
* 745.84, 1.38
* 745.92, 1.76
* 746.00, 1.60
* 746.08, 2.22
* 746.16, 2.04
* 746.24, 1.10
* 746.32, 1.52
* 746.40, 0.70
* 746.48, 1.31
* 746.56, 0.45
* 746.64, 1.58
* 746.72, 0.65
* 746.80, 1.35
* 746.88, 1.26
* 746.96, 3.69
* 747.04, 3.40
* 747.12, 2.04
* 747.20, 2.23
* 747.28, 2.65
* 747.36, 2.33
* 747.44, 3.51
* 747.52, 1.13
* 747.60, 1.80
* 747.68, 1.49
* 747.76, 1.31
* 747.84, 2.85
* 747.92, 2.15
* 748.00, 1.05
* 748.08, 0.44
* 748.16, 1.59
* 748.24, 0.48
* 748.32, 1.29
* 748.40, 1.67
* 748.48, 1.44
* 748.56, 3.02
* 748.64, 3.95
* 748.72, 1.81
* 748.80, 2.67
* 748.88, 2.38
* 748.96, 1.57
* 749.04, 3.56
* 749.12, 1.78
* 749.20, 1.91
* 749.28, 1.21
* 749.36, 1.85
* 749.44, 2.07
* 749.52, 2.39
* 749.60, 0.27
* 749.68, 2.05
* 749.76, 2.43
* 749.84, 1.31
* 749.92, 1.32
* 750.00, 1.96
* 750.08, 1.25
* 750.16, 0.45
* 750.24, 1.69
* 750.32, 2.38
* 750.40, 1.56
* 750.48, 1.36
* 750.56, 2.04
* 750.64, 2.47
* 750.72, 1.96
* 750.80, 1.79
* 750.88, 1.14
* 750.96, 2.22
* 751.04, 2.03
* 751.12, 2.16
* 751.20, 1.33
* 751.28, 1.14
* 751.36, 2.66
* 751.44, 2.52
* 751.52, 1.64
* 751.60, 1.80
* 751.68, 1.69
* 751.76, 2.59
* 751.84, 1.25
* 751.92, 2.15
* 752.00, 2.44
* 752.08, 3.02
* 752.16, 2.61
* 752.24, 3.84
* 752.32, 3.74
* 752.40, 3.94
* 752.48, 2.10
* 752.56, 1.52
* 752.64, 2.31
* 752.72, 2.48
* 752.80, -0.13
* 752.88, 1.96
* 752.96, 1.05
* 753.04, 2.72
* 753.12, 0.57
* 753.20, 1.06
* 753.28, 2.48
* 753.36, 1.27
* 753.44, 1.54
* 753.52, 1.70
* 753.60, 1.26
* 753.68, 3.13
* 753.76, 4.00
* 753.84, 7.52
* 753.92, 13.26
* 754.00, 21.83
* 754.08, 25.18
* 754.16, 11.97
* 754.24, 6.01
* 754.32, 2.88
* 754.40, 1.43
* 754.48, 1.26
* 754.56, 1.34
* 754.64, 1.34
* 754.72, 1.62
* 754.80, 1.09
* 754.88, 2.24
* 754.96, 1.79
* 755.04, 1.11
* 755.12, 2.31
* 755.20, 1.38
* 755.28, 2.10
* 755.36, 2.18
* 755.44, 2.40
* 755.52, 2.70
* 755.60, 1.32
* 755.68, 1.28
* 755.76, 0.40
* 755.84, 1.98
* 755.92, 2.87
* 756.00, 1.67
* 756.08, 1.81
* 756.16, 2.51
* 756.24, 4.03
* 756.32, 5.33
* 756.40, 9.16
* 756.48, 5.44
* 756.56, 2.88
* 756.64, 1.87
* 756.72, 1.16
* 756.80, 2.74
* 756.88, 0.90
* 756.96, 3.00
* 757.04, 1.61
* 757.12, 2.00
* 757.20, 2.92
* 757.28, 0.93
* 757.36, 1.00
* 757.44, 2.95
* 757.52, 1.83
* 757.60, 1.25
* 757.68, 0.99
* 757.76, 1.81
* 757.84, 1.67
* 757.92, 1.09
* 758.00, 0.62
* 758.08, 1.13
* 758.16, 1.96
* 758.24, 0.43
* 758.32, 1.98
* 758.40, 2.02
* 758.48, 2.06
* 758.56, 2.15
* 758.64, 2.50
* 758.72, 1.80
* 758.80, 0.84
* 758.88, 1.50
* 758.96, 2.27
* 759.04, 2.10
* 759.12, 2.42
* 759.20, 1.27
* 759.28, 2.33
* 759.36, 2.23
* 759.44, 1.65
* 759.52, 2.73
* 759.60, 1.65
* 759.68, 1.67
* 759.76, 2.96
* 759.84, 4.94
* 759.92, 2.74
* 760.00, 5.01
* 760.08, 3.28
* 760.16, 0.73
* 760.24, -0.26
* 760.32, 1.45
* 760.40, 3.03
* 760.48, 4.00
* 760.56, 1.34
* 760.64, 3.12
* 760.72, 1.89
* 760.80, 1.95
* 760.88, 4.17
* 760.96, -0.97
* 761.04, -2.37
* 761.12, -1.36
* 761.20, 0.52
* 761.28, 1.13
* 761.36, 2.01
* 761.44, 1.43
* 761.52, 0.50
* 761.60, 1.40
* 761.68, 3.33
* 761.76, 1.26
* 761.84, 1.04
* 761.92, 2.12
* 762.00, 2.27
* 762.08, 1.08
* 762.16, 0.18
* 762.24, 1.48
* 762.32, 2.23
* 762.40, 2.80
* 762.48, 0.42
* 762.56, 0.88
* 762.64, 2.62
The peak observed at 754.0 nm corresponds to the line Halpha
